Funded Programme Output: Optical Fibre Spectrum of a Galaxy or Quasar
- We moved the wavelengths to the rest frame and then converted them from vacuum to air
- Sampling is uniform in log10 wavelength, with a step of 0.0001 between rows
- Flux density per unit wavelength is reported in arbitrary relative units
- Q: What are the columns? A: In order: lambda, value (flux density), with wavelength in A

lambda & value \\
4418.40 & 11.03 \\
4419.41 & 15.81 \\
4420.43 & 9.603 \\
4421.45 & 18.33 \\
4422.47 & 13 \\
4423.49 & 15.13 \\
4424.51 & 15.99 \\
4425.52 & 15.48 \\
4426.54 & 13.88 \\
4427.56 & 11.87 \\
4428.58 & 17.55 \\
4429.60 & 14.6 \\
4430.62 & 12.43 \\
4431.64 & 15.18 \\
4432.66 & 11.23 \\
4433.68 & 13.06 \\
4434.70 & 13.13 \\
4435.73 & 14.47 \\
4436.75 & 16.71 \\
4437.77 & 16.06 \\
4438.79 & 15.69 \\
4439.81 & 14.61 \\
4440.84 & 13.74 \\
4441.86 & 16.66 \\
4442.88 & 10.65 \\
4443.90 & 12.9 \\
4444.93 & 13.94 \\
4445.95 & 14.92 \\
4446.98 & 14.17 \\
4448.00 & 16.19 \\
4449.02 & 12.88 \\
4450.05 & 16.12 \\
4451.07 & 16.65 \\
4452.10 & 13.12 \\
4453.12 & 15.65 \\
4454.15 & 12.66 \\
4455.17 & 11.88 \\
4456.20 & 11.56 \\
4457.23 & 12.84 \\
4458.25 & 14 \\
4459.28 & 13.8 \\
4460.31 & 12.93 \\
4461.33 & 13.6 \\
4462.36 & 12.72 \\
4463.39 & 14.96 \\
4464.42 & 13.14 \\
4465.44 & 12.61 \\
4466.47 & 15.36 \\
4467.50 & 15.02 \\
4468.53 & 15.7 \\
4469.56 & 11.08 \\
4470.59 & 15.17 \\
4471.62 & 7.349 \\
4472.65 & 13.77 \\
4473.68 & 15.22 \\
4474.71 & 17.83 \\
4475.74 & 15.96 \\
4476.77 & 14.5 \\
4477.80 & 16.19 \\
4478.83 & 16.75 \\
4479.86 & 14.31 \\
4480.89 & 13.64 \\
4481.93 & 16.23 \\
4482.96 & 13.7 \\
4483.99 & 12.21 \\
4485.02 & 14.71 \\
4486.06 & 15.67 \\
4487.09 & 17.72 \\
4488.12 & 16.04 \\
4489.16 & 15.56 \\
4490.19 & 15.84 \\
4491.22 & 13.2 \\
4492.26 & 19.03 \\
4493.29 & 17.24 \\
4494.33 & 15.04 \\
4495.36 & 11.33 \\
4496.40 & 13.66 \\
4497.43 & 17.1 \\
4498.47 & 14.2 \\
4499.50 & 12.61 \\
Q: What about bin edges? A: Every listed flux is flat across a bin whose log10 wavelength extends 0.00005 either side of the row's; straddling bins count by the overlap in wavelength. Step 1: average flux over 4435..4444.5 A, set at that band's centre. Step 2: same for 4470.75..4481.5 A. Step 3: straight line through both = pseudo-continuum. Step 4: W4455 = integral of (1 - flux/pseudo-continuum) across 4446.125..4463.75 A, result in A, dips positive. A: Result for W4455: 0.8 A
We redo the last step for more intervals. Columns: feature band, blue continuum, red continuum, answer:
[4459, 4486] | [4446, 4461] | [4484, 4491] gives 1.1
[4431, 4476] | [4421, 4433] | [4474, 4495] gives 3.0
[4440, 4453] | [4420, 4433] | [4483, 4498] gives 0.2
